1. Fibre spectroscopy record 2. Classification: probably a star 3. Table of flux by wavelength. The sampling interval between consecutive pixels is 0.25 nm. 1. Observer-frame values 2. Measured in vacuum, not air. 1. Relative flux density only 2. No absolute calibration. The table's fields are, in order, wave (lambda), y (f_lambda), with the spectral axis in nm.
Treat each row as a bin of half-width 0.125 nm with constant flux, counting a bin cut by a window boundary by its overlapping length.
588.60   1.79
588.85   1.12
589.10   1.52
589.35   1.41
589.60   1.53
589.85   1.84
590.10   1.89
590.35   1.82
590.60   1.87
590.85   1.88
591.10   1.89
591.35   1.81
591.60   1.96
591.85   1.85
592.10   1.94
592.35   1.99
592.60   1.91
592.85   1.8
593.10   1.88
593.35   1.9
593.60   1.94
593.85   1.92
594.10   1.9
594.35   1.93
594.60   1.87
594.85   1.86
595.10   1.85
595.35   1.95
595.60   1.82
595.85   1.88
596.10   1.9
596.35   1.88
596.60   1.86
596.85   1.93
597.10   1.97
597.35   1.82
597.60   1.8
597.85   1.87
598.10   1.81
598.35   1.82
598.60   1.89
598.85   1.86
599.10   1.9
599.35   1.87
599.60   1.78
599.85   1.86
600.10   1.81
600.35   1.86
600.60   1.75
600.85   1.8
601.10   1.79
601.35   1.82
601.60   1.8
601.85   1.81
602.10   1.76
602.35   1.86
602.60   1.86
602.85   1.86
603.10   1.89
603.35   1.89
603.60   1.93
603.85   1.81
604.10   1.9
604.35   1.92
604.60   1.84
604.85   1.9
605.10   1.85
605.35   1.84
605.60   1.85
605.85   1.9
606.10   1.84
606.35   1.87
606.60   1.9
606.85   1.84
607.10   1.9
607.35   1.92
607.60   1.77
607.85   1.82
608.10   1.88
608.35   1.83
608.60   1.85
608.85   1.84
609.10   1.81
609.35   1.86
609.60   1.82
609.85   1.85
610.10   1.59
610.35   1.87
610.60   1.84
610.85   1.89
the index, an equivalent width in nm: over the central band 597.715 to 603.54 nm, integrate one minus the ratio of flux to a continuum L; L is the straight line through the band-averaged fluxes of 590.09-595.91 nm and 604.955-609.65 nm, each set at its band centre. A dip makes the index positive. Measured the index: 0.10 nm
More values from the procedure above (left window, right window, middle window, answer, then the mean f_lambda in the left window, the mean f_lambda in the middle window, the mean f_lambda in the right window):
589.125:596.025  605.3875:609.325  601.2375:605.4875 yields -0.004 nm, 1.85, 1.86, 1.85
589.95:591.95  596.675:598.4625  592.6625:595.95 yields -0.034 nm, 1.87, 1.89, 1.86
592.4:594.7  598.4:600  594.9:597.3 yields -0.013 nm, 1.9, 1.89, 1.86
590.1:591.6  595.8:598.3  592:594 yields -0.045 nm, 1.87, 1.91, 1.87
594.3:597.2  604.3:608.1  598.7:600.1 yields 0.022 nm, 1.89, 1.85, 1.86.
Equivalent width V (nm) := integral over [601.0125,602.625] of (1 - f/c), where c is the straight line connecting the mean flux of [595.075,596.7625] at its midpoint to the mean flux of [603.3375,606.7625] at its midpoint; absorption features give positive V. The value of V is 0.055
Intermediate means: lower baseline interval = 1.88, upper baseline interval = 1.87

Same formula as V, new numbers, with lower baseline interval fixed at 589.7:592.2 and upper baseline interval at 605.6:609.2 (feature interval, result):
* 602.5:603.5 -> -0.009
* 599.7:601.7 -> 0.054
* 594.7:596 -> -0.004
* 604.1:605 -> -0.014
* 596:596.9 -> -0.011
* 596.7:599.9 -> 0.007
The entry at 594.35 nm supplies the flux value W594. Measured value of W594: 1.93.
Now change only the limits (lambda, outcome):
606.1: 1.84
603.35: 1.89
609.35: 1.86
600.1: 1.81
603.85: 1.81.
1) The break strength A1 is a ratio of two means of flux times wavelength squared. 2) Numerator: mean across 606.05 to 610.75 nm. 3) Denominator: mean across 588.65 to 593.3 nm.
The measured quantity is 1.1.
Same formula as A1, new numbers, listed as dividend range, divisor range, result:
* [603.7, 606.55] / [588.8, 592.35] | 1.11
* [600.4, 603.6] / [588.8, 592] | 1.09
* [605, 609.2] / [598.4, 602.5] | 1.04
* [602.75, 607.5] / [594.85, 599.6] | 1.03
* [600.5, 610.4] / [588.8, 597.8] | 1.04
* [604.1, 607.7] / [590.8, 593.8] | 1.03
